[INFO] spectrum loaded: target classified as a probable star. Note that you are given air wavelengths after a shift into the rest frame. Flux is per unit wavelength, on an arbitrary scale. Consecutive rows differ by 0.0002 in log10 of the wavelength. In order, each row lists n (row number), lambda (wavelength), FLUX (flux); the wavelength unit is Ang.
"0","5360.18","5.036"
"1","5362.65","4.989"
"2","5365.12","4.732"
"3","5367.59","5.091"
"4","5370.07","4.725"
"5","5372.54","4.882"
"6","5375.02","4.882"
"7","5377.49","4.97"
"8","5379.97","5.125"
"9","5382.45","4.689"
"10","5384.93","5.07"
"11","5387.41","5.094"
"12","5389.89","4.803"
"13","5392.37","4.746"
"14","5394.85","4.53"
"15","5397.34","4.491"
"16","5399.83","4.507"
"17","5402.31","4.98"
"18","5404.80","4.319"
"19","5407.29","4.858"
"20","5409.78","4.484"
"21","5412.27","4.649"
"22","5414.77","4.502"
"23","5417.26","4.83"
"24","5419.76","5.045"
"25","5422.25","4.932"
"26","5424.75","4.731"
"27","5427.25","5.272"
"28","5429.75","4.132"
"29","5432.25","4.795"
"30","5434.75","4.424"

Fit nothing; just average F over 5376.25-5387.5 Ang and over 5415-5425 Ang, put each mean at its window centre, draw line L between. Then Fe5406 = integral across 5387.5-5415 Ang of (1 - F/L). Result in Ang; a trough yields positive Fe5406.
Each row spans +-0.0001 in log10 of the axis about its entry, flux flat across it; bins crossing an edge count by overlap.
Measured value 1.5 Ang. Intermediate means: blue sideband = 4.98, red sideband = 4.86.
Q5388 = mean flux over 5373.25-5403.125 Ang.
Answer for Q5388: 4.82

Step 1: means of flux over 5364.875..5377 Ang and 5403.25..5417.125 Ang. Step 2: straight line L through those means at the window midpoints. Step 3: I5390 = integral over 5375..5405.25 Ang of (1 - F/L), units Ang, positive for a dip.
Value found -0.34 Ang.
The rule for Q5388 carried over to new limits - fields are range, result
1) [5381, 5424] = 4.74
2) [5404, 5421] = 4.68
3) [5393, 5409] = 4.62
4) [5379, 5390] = 4.97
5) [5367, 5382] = 4.92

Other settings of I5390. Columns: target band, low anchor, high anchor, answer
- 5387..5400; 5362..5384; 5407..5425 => 0.38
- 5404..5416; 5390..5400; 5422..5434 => 0.24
